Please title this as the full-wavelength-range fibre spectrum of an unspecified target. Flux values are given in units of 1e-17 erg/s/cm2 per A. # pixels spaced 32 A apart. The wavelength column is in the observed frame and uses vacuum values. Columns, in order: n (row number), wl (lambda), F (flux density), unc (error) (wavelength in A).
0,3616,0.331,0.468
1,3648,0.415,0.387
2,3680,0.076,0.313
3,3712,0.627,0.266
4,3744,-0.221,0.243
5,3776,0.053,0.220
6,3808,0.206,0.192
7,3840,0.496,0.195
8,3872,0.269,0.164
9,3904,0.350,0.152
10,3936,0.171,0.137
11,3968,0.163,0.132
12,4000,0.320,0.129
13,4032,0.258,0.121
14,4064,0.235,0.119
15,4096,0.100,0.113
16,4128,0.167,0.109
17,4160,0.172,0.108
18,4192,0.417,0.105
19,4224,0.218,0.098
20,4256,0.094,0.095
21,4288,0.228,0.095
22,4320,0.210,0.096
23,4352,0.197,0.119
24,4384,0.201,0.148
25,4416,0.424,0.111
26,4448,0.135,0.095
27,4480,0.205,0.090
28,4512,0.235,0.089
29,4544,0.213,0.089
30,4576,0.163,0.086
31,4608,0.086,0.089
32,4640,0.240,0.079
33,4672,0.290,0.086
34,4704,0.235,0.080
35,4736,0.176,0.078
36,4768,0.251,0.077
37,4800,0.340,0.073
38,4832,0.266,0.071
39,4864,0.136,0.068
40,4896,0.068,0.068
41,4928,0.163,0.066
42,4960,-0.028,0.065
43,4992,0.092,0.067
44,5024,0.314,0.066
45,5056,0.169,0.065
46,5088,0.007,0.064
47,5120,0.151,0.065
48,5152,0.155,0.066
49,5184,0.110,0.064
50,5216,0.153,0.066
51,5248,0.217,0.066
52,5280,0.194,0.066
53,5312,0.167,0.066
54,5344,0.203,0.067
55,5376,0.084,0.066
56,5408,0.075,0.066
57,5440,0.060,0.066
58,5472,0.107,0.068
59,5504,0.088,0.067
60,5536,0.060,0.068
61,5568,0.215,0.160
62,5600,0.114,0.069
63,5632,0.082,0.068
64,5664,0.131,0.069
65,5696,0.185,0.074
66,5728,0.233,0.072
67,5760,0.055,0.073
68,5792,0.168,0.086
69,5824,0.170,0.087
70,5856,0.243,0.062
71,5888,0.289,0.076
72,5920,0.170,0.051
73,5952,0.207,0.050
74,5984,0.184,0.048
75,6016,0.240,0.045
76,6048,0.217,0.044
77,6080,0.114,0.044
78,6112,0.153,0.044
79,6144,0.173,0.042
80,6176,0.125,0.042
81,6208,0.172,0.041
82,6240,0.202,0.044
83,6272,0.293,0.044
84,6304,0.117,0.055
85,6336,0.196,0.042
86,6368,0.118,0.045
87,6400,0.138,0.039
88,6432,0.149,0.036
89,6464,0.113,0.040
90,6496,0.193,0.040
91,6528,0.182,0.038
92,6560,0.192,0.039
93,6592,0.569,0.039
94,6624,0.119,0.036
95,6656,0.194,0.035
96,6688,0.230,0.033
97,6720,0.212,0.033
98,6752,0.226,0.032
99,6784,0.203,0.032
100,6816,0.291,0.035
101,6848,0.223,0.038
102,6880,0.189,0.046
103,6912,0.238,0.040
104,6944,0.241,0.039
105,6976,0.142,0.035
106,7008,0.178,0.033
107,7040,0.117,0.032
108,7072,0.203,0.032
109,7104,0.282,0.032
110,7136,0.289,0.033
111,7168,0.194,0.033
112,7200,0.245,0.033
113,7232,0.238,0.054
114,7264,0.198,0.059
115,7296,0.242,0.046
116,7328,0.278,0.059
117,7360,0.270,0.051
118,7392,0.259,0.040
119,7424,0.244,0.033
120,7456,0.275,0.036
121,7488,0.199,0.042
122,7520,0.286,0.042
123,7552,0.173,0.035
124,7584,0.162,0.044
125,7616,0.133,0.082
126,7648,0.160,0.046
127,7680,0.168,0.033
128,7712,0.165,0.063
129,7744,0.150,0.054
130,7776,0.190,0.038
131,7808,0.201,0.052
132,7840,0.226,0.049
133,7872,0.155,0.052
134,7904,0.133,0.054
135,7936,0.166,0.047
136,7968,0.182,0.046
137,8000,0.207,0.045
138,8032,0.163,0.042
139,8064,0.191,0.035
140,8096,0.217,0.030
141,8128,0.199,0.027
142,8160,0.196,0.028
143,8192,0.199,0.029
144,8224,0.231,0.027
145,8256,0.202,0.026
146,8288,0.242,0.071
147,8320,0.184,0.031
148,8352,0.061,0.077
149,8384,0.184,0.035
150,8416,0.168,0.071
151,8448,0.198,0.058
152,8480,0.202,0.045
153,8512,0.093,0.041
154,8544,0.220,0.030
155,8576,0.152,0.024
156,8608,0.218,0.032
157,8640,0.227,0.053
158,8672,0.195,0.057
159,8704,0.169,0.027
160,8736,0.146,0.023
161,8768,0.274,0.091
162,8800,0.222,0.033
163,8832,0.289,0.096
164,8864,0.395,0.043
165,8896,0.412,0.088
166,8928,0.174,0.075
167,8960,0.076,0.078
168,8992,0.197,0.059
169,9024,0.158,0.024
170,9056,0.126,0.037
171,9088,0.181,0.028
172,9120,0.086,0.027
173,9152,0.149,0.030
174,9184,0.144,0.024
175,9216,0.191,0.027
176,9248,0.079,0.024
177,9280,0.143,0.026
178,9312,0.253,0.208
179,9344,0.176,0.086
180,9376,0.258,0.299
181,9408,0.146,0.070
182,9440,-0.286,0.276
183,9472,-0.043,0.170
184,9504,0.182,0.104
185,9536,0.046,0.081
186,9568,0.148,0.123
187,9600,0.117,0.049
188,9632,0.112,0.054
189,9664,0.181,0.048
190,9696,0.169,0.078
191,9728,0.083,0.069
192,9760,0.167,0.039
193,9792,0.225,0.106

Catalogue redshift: 0.767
